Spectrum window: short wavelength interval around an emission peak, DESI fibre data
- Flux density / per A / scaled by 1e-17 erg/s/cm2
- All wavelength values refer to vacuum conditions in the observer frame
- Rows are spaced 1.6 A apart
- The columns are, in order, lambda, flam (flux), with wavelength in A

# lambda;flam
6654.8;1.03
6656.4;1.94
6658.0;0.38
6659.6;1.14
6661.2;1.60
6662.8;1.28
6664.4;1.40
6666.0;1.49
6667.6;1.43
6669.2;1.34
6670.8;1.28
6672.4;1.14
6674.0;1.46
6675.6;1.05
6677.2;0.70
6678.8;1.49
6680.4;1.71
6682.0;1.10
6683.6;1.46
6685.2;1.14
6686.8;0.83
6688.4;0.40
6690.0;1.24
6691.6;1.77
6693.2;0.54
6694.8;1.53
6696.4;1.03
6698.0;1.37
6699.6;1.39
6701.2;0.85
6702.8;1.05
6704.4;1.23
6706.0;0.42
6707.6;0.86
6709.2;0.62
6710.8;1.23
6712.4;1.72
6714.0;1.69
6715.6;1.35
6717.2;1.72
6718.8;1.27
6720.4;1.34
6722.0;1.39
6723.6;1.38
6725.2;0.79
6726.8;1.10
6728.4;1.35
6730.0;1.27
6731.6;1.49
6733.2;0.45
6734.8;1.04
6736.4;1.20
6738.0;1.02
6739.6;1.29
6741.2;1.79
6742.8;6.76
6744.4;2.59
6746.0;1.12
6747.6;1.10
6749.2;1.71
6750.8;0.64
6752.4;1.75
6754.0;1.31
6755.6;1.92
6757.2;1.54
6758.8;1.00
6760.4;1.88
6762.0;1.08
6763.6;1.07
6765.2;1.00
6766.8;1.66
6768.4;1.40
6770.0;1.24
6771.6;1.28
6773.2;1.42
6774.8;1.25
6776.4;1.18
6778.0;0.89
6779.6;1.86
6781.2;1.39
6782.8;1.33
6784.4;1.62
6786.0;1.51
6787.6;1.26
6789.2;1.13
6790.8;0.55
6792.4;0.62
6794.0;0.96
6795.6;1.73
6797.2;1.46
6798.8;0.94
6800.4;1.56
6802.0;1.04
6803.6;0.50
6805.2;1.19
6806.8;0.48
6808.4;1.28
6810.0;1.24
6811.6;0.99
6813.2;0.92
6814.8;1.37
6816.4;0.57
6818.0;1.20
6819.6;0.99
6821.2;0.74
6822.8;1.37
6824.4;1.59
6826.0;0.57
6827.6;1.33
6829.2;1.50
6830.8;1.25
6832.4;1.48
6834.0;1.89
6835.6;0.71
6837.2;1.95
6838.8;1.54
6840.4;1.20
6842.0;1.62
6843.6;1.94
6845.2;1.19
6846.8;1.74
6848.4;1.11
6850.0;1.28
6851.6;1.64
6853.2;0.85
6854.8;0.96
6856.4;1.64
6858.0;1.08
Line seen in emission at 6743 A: Halpha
